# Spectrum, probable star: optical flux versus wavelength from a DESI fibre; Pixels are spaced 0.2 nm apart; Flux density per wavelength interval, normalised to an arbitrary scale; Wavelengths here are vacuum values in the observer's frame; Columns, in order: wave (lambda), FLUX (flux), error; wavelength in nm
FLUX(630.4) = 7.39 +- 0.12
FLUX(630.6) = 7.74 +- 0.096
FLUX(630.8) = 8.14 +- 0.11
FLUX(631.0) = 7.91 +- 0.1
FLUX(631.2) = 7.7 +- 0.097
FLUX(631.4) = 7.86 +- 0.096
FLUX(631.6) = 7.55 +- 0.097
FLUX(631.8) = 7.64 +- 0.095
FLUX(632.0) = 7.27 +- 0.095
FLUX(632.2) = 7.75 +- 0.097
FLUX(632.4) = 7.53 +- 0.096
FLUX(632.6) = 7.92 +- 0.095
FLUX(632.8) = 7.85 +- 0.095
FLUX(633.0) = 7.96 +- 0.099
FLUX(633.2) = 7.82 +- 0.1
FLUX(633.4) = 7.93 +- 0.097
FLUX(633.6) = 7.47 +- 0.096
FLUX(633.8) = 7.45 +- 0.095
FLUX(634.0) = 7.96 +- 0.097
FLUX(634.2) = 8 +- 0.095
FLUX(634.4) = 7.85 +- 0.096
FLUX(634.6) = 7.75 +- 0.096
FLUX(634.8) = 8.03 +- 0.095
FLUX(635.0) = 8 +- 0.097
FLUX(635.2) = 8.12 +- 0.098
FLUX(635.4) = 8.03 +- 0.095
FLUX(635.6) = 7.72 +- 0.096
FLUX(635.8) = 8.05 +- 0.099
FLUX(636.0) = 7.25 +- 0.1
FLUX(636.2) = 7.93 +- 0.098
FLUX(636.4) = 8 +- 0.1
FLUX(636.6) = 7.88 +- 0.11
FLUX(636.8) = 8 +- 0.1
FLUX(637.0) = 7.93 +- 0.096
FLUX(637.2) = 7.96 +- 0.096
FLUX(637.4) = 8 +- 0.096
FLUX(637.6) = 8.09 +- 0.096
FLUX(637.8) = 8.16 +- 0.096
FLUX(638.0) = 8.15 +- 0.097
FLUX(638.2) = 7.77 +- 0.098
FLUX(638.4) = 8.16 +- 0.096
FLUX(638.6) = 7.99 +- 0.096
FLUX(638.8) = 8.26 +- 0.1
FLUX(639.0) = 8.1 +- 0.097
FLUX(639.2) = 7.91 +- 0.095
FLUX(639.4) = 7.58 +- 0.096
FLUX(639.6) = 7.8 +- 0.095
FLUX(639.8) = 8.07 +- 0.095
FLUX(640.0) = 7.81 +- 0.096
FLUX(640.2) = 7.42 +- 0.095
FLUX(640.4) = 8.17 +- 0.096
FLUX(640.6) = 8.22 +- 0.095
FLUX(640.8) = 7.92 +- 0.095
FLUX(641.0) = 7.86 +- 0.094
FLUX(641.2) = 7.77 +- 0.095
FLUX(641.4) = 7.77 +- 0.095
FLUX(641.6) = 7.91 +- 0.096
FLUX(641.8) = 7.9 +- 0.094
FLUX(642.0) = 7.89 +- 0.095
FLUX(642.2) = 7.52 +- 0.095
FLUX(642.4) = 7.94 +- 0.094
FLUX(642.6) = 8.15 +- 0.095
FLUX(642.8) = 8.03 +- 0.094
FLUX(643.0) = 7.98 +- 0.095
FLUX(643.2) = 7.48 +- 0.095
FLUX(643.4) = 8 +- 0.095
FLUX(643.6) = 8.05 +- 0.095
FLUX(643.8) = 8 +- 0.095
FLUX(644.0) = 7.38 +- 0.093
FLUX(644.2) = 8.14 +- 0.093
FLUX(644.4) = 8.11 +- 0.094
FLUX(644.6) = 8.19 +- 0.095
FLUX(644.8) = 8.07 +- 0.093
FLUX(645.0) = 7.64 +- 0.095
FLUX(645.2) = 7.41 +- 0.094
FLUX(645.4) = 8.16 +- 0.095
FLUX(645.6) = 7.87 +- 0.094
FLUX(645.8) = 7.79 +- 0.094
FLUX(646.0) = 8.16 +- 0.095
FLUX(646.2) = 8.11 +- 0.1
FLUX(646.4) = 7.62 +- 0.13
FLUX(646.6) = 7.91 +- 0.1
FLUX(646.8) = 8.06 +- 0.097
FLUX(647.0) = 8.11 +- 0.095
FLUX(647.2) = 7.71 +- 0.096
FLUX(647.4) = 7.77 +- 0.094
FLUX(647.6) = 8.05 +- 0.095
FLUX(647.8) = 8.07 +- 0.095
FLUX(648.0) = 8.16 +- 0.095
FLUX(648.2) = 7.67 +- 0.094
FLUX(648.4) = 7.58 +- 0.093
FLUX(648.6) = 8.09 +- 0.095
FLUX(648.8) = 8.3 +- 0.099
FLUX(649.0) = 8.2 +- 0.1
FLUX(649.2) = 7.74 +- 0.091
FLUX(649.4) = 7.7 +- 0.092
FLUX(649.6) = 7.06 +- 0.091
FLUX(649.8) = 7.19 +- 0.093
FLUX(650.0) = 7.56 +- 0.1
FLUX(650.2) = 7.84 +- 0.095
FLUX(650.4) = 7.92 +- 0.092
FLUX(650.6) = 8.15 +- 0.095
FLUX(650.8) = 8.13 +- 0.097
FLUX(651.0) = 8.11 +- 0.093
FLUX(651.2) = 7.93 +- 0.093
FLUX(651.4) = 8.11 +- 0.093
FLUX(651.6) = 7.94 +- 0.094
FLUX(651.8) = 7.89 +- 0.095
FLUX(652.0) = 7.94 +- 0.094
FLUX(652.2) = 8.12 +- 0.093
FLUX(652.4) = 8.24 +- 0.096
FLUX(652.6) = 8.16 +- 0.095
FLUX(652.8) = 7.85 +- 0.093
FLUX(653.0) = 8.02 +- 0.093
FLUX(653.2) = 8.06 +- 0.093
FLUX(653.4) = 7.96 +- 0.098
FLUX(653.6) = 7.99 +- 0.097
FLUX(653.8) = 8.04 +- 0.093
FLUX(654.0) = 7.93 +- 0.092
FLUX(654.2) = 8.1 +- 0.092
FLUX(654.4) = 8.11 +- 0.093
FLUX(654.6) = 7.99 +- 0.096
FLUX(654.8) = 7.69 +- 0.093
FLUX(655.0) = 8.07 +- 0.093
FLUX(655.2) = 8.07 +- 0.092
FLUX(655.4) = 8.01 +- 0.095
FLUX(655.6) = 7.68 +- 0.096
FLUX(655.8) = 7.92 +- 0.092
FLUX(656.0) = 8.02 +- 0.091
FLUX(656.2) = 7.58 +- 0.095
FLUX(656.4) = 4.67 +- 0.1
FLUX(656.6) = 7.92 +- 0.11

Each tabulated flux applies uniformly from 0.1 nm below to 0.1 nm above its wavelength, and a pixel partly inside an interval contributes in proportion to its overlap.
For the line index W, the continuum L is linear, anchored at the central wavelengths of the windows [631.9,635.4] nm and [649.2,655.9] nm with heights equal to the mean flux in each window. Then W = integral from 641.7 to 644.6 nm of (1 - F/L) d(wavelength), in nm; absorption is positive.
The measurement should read -0.02 nm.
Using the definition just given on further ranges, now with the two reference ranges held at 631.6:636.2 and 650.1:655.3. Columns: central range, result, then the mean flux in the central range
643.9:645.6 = 0.01 nm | 7.89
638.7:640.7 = -0.02 nm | 7.93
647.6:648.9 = 0.00 nm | 7.98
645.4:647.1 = -0.01 nm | 7.97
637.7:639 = -0.04 nm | 8.08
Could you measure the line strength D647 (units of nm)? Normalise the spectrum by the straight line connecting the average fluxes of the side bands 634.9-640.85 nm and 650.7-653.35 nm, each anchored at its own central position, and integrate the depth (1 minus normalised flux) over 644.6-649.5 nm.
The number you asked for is 0.052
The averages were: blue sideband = 7.95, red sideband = 8.04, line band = 7.92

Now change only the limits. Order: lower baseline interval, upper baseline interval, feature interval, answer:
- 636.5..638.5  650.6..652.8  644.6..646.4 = 0.03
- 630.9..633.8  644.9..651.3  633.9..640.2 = -0.14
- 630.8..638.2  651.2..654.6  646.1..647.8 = 0.01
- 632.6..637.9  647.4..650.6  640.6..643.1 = -0.01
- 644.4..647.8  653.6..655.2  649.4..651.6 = 0.04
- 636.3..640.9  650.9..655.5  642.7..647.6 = 0.05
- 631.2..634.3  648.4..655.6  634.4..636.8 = -0.04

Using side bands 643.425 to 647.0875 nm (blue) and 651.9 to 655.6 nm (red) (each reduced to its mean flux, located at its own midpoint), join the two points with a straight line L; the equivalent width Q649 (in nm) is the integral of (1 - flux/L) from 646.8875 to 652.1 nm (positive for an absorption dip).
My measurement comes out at 0.059 nm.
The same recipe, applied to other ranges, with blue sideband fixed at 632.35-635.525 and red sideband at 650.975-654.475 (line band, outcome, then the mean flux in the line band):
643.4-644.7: -0.01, 7.98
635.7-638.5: -0.02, 7.95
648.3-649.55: 0.01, 7.9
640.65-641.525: 0.01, 7.85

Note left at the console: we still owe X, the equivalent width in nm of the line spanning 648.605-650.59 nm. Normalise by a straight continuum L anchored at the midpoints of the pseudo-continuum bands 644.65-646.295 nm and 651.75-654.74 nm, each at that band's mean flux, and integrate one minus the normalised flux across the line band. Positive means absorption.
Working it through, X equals 0.05 nm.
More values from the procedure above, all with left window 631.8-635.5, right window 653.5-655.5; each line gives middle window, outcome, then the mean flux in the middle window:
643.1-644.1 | 0.02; 7.78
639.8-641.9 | 0.00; 7.88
